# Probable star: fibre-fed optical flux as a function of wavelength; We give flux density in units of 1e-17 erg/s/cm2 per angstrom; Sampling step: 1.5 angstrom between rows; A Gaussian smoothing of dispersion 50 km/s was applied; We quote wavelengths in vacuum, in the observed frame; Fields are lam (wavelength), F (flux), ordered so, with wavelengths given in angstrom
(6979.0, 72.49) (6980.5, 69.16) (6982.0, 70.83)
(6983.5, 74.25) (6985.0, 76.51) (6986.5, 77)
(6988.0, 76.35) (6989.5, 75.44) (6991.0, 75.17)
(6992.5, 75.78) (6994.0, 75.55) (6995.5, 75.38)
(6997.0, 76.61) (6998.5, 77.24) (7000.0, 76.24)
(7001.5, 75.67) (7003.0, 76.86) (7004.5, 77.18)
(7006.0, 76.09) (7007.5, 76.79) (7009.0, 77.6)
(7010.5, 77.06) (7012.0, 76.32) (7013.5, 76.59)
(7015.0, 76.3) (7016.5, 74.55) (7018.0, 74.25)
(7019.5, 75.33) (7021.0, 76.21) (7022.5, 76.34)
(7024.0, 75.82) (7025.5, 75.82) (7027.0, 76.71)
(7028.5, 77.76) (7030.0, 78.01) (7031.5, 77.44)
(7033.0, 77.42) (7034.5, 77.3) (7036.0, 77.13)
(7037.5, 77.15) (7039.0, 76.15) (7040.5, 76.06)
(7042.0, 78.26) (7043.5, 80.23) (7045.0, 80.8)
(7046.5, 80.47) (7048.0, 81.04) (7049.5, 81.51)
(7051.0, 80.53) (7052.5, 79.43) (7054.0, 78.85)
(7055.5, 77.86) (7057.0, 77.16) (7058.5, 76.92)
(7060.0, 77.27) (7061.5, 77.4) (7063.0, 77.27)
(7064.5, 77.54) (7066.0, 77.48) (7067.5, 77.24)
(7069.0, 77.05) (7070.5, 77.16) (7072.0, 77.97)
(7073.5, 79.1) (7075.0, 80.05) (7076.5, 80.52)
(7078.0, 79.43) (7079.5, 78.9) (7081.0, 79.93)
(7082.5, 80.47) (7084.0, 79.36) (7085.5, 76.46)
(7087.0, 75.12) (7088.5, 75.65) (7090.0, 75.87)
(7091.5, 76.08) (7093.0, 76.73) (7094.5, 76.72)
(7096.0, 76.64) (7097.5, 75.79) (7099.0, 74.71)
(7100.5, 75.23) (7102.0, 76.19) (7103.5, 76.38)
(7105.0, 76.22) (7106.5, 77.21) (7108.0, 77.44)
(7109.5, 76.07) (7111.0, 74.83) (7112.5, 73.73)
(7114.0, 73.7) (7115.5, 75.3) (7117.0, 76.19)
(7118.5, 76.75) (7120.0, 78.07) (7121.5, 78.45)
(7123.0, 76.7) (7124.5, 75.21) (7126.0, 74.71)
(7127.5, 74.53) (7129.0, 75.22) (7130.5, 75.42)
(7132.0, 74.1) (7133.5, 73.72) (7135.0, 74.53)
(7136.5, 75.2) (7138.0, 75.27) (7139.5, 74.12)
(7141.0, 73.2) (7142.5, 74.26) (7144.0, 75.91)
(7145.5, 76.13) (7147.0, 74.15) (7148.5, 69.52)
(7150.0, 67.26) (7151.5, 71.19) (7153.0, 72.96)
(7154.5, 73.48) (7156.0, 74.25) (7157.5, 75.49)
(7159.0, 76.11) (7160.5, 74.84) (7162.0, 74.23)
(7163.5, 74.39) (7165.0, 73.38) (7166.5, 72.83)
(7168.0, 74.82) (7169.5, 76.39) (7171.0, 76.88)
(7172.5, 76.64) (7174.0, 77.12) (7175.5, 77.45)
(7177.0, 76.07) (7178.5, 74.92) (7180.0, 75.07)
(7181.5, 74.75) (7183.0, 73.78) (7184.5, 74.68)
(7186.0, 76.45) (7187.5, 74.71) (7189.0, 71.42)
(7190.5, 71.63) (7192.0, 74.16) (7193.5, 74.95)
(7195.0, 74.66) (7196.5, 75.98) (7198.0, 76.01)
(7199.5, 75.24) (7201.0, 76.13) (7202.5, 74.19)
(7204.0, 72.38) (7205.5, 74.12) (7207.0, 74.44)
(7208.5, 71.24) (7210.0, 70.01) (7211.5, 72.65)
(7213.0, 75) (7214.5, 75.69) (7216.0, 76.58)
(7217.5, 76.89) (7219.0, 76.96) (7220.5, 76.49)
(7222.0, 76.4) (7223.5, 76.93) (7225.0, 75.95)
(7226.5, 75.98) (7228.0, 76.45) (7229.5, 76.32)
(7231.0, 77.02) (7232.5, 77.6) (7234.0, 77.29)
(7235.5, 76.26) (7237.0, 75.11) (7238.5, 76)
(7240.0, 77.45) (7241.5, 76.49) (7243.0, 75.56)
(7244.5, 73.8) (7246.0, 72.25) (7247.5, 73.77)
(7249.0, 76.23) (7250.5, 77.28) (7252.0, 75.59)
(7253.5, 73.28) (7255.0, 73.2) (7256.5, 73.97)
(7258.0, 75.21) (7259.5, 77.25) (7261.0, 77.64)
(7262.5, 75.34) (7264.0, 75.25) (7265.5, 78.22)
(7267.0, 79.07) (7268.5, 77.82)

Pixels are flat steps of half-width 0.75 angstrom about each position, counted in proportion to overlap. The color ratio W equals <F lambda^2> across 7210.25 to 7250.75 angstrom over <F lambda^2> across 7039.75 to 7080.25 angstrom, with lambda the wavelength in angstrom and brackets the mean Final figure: 1.01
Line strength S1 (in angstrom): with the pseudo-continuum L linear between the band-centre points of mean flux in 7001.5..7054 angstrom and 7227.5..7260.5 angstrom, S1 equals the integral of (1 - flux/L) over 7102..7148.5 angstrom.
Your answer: 0.77 angstrom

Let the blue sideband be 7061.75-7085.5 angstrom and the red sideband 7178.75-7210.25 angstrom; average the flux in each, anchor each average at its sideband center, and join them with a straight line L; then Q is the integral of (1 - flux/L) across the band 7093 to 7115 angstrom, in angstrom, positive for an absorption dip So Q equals 0.47 angstrom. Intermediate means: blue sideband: 78.5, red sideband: 74.2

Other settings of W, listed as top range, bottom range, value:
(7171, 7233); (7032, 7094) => 1.00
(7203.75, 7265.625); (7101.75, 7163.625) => 1.04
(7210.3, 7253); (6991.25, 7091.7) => 1.03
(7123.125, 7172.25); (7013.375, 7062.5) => 0.99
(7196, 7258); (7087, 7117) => 1.03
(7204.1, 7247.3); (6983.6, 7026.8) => 1.05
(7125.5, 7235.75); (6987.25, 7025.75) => 1.03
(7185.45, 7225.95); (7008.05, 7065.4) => 1.01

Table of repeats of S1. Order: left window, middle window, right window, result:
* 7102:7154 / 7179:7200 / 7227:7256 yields 0.2 angstrom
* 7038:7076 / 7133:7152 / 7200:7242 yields 0.9 angstrom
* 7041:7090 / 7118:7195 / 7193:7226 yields 1.6 angstrom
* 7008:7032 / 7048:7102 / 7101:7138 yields -1.3 angstrom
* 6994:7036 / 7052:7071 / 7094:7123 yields -0.3 angstrom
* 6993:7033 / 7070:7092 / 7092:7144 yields -0.7 angstrom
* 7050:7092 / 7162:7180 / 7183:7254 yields 0.1 angstrom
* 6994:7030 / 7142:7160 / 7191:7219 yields 0.4 angstrom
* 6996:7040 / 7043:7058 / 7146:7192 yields -0.7 angstrom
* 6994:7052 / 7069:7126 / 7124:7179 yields -1.0 angstrom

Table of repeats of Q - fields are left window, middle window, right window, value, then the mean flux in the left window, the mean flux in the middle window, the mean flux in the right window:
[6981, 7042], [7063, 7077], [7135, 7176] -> -0.5 angstrom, 76.2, 78.1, 74.3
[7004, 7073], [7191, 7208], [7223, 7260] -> 0.3 angstrom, 77.5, 74.7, 75.7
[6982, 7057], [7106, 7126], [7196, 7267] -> 0.1 angstrom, 77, 76.1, 75.5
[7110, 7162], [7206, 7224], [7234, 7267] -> 0.1 angstrom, 74.5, 74.9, 75.6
